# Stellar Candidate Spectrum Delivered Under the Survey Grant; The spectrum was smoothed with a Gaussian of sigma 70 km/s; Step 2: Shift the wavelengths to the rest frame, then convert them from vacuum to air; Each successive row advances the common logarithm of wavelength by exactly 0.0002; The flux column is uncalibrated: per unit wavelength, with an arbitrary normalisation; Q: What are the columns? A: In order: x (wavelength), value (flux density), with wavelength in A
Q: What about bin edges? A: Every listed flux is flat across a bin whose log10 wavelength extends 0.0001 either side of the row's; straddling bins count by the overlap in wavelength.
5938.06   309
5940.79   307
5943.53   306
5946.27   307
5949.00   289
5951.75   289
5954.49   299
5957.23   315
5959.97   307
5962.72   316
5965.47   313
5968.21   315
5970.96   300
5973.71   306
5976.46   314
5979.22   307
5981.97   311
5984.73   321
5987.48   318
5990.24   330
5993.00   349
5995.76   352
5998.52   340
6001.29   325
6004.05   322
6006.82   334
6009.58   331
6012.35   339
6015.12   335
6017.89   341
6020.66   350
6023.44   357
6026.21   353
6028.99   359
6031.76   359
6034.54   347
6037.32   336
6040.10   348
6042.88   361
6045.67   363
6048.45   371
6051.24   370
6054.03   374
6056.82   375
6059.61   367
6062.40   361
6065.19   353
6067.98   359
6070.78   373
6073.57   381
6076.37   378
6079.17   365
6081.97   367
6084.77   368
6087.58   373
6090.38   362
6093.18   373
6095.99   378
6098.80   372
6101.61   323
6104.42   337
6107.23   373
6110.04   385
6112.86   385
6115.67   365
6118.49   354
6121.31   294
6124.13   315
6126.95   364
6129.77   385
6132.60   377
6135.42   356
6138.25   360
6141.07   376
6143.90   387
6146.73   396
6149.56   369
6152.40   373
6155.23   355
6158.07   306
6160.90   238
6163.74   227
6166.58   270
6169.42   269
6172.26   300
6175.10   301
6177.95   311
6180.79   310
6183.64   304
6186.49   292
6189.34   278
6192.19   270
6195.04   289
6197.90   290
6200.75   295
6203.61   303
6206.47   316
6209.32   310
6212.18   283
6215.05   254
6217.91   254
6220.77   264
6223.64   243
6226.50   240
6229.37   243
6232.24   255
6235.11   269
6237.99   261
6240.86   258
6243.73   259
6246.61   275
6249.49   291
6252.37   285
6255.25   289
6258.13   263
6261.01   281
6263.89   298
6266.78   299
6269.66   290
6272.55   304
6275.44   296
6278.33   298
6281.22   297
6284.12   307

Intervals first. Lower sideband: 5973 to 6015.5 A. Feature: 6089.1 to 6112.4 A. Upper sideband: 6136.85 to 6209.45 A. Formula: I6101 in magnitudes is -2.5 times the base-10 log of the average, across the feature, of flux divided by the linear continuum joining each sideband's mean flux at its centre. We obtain -0.15 mag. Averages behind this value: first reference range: 327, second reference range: 311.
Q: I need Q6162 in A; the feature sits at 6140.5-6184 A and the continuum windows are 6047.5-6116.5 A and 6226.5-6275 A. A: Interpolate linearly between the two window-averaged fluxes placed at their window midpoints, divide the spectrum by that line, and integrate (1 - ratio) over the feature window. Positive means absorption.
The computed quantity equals 0.9 A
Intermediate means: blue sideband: 368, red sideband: 276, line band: 317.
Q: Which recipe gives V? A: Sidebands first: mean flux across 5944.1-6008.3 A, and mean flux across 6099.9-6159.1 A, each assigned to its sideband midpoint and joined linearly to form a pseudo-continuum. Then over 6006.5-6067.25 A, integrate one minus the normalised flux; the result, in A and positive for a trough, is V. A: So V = -3.8 A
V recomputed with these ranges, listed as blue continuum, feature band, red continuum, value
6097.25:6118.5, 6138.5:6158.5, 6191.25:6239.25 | -2.4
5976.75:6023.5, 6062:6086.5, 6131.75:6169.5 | -2.5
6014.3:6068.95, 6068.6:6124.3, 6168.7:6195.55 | -5.0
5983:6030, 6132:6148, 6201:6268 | -4.0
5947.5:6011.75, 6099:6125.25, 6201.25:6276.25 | -4.7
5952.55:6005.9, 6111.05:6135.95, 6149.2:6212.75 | -4.3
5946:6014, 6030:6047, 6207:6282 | -2.4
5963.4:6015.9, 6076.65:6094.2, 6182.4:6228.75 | -3.7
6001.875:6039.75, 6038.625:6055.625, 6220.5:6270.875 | -1.5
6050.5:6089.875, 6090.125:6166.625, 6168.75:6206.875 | -4.0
